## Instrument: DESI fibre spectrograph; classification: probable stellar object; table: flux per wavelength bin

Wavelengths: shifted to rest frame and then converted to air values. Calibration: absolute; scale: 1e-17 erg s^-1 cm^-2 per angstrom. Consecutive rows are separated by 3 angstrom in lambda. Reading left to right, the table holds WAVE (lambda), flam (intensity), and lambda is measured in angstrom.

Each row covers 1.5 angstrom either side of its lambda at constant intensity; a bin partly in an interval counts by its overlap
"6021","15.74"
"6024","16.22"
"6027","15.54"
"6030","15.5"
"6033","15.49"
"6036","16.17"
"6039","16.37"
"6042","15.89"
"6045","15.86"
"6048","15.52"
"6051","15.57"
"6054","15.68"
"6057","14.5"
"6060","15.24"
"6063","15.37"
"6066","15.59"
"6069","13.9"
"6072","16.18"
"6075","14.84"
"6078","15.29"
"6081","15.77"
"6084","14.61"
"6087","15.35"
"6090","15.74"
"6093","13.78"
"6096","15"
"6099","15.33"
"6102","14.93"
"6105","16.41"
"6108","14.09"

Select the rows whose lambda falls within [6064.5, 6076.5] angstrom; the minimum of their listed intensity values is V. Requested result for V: 13.9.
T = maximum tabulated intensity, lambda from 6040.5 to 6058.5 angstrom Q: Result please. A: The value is 15.89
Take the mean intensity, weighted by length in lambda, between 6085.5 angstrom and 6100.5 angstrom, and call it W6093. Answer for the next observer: 15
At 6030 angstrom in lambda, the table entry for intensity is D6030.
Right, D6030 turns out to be 15.5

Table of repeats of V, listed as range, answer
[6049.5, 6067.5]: 14.5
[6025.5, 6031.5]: 15.5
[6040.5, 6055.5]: 15.52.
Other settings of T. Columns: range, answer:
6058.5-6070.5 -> 15.59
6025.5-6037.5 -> 16.17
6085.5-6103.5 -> 15.74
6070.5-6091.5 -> 16.18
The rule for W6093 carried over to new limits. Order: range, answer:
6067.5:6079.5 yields 15.1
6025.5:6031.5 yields 15.5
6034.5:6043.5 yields 16.1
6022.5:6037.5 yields 15.8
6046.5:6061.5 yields 15.3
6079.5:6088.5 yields 15.2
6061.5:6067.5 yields 15.5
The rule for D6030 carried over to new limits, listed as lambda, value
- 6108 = 14.09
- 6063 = 15.37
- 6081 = 15.77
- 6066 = 15.59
